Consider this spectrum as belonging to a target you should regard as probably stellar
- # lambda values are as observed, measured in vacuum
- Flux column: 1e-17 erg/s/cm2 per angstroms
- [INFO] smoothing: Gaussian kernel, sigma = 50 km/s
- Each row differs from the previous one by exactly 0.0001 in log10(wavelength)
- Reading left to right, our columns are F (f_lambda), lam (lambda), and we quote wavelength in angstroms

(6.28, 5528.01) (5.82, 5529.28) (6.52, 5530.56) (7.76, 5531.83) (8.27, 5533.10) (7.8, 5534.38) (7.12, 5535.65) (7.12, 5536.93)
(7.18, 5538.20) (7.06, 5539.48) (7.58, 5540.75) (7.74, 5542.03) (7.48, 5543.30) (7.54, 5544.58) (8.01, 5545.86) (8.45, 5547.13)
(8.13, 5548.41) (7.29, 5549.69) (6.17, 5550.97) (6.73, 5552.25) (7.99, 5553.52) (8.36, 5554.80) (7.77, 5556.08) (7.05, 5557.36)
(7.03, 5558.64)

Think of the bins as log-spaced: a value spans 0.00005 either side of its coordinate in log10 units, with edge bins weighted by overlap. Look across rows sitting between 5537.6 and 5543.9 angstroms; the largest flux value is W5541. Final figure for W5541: 7.74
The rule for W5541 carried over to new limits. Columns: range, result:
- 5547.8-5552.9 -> 8.13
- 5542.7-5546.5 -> 8.01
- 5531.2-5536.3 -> 8.27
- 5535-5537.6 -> 7.12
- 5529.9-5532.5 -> 7.76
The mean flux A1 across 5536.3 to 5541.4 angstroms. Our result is 7.24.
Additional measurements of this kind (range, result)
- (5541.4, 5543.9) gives 7.63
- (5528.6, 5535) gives 7.22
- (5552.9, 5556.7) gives 8.04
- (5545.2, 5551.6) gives 7.61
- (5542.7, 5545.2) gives 7.5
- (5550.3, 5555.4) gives 7.31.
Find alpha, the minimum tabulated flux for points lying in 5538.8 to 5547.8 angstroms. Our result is 7.06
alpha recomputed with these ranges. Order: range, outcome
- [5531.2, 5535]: 7.76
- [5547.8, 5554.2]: 6.17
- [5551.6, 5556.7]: 6.73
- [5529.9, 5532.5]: 6.52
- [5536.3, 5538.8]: 7.12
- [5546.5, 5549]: 8.13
